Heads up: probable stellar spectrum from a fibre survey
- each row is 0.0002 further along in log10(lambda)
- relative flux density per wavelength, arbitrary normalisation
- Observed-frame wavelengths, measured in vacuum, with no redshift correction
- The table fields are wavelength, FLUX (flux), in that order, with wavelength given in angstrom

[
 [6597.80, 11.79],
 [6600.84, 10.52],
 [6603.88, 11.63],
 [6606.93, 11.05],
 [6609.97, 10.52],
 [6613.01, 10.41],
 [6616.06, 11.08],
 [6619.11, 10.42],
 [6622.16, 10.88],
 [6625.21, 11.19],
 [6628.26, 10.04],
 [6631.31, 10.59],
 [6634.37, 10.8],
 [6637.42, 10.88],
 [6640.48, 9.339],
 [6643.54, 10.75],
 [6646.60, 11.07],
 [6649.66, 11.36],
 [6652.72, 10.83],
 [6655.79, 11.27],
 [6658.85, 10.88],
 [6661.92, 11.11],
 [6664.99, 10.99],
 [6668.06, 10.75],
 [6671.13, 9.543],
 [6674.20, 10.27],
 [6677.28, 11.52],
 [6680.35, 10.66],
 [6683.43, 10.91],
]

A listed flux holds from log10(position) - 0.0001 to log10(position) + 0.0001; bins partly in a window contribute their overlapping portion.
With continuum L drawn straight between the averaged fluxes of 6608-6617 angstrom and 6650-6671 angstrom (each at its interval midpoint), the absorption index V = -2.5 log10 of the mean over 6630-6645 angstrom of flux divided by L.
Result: 0.033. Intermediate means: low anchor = 10.7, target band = 10.5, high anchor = 10.9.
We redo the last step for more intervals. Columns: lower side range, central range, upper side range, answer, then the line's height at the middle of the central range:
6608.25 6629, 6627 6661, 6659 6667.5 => 0.01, 10.9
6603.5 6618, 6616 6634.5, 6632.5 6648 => 0.00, 10.7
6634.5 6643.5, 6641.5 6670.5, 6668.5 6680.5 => -0.05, 10.4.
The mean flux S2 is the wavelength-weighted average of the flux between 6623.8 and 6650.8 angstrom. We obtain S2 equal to 10.7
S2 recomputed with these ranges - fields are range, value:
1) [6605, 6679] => 10.7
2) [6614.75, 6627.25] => 10.9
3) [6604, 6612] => 10.9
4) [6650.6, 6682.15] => 10.8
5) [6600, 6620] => 10.8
